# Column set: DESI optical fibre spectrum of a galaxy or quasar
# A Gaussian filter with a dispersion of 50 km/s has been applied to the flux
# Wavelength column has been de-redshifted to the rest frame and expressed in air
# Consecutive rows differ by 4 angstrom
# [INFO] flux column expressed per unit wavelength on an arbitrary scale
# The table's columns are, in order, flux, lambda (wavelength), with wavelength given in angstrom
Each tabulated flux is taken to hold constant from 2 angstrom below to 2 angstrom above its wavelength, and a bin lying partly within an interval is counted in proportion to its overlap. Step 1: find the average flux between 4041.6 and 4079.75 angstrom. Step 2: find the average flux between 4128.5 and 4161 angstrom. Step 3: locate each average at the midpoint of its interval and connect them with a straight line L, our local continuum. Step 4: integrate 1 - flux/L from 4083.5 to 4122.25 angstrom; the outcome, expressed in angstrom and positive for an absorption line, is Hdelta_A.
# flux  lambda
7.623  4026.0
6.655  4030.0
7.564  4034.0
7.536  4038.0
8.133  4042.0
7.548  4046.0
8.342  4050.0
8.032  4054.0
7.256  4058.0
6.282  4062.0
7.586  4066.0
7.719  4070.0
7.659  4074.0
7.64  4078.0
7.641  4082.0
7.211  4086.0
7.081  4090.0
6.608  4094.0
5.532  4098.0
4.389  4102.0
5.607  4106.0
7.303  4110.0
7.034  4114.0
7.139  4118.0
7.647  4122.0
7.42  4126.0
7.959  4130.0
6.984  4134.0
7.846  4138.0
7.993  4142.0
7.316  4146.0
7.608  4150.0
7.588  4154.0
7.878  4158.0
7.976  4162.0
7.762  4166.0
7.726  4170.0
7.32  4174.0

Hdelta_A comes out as 5.6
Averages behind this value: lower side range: 7.6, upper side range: 7.65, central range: 6.52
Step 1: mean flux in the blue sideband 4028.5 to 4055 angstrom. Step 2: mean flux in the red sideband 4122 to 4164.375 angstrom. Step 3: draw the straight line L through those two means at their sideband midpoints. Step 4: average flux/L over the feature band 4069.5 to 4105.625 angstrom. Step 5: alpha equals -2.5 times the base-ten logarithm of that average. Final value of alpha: 0.14 mag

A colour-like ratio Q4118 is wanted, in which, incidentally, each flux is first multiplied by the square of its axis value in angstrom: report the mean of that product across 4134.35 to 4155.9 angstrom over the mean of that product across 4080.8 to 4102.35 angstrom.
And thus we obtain 1.2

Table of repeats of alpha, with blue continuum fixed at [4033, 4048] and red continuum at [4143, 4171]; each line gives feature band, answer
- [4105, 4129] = 0.09 mag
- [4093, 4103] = 0.36 mag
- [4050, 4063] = 0.04 mag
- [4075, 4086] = 0.02 mag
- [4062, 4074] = 0.04 mag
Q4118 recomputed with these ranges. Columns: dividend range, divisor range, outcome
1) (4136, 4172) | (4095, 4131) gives 1.19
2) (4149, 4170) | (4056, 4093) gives 1.11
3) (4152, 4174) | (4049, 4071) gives 1.09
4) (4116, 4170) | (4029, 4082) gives 1.05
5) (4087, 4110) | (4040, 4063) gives 0.81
